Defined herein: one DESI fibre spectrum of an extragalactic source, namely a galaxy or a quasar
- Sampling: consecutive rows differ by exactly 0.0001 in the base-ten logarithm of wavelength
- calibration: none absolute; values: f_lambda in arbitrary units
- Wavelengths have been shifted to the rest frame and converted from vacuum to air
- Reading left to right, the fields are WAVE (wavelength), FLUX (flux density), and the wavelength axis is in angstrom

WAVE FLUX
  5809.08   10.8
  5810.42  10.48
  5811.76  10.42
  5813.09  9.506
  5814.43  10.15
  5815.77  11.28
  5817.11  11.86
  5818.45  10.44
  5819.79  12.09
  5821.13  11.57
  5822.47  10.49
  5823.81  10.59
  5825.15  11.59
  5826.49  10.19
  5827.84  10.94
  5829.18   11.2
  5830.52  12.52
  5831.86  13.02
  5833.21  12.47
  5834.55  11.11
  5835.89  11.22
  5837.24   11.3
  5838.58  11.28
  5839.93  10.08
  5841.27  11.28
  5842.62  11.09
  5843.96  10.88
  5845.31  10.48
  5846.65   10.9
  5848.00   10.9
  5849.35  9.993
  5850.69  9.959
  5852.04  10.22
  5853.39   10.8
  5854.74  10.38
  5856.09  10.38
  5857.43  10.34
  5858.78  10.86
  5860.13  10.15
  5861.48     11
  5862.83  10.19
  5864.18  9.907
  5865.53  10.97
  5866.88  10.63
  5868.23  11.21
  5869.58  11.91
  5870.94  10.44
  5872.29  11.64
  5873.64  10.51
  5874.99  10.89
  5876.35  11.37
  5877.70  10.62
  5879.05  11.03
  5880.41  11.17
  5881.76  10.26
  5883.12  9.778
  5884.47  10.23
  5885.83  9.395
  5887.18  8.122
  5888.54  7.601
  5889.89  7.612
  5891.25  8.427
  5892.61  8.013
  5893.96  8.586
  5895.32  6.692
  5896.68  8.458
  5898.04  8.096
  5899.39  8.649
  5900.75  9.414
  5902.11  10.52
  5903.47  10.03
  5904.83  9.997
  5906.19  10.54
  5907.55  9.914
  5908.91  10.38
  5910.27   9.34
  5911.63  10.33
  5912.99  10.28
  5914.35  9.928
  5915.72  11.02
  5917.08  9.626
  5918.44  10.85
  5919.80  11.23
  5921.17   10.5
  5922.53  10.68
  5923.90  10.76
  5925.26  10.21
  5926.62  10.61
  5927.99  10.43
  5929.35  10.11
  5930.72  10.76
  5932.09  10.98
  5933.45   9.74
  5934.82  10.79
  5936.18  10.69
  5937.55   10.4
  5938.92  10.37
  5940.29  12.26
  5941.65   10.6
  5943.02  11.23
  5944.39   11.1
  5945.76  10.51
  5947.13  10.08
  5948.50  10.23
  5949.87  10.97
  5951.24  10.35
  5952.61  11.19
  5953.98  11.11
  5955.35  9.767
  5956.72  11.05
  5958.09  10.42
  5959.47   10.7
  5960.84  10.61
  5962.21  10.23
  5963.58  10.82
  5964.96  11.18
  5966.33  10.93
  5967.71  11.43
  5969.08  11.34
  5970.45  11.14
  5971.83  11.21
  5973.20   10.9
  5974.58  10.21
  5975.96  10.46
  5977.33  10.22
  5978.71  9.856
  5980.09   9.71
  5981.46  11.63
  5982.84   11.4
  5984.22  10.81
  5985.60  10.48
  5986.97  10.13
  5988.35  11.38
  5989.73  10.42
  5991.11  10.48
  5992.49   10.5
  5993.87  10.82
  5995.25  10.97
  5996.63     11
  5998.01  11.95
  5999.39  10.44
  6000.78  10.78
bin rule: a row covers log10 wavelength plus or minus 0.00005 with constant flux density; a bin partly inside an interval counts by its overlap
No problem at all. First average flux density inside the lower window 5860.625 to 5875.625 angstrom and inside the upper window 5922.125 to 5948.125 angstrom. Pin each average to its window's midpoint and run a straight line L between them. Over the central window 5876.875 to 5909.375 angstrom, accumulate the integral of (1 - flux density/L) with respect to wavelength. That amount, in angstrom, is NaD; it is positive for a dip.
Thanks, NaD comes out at 4.4 angstrom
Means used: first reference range 10.8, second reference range 10.6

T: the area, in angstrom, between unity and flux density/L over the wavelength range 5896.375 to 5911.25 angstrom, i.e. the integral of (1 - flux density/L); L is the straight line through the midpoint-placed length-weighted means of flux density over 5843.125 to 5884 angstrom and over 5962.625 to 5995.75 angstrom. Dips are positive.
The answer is 1.50 angstrom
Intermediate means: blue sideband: 10.7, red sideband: 10.8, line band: 9.62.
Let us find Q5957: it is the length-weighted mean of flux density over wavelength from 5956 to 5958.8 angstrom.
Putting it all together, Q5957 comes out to 10.7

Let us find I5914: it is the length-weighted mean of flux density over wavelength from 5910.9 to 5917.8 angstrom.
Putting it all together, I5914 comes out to 10.2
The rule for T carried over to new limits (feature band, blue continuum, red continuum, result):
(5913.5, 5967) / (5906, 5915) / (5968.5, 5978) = -1.2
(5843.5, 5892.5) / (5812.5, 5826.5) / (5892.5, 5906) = -2.8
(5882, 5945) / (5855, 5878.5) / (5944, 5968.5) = 4.9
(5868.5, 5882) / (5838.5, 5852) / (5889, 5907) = -2.0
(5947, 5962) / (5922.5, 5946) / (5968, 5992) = 0.1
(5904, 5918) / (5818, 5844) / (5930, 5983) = 1.0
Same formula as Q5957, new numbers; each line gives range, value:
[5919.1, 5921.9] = 10.9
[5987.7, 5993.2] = 10.7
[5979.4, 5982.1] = 10.7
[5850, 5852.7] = 10.1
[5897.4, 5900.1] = 8.41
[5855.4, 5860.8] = 10.4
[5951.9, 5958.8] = 10.7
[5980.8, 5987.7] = 10.9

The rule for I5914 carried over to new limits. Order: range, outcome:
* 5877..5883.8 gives 10.6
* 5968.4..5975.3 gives 11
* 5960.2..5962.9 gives 10.4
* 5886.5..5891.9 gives 7.95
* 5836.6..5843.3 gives 11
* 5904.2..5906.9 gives 10.3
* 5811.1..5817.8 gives 10.7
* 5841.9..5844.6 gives 11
